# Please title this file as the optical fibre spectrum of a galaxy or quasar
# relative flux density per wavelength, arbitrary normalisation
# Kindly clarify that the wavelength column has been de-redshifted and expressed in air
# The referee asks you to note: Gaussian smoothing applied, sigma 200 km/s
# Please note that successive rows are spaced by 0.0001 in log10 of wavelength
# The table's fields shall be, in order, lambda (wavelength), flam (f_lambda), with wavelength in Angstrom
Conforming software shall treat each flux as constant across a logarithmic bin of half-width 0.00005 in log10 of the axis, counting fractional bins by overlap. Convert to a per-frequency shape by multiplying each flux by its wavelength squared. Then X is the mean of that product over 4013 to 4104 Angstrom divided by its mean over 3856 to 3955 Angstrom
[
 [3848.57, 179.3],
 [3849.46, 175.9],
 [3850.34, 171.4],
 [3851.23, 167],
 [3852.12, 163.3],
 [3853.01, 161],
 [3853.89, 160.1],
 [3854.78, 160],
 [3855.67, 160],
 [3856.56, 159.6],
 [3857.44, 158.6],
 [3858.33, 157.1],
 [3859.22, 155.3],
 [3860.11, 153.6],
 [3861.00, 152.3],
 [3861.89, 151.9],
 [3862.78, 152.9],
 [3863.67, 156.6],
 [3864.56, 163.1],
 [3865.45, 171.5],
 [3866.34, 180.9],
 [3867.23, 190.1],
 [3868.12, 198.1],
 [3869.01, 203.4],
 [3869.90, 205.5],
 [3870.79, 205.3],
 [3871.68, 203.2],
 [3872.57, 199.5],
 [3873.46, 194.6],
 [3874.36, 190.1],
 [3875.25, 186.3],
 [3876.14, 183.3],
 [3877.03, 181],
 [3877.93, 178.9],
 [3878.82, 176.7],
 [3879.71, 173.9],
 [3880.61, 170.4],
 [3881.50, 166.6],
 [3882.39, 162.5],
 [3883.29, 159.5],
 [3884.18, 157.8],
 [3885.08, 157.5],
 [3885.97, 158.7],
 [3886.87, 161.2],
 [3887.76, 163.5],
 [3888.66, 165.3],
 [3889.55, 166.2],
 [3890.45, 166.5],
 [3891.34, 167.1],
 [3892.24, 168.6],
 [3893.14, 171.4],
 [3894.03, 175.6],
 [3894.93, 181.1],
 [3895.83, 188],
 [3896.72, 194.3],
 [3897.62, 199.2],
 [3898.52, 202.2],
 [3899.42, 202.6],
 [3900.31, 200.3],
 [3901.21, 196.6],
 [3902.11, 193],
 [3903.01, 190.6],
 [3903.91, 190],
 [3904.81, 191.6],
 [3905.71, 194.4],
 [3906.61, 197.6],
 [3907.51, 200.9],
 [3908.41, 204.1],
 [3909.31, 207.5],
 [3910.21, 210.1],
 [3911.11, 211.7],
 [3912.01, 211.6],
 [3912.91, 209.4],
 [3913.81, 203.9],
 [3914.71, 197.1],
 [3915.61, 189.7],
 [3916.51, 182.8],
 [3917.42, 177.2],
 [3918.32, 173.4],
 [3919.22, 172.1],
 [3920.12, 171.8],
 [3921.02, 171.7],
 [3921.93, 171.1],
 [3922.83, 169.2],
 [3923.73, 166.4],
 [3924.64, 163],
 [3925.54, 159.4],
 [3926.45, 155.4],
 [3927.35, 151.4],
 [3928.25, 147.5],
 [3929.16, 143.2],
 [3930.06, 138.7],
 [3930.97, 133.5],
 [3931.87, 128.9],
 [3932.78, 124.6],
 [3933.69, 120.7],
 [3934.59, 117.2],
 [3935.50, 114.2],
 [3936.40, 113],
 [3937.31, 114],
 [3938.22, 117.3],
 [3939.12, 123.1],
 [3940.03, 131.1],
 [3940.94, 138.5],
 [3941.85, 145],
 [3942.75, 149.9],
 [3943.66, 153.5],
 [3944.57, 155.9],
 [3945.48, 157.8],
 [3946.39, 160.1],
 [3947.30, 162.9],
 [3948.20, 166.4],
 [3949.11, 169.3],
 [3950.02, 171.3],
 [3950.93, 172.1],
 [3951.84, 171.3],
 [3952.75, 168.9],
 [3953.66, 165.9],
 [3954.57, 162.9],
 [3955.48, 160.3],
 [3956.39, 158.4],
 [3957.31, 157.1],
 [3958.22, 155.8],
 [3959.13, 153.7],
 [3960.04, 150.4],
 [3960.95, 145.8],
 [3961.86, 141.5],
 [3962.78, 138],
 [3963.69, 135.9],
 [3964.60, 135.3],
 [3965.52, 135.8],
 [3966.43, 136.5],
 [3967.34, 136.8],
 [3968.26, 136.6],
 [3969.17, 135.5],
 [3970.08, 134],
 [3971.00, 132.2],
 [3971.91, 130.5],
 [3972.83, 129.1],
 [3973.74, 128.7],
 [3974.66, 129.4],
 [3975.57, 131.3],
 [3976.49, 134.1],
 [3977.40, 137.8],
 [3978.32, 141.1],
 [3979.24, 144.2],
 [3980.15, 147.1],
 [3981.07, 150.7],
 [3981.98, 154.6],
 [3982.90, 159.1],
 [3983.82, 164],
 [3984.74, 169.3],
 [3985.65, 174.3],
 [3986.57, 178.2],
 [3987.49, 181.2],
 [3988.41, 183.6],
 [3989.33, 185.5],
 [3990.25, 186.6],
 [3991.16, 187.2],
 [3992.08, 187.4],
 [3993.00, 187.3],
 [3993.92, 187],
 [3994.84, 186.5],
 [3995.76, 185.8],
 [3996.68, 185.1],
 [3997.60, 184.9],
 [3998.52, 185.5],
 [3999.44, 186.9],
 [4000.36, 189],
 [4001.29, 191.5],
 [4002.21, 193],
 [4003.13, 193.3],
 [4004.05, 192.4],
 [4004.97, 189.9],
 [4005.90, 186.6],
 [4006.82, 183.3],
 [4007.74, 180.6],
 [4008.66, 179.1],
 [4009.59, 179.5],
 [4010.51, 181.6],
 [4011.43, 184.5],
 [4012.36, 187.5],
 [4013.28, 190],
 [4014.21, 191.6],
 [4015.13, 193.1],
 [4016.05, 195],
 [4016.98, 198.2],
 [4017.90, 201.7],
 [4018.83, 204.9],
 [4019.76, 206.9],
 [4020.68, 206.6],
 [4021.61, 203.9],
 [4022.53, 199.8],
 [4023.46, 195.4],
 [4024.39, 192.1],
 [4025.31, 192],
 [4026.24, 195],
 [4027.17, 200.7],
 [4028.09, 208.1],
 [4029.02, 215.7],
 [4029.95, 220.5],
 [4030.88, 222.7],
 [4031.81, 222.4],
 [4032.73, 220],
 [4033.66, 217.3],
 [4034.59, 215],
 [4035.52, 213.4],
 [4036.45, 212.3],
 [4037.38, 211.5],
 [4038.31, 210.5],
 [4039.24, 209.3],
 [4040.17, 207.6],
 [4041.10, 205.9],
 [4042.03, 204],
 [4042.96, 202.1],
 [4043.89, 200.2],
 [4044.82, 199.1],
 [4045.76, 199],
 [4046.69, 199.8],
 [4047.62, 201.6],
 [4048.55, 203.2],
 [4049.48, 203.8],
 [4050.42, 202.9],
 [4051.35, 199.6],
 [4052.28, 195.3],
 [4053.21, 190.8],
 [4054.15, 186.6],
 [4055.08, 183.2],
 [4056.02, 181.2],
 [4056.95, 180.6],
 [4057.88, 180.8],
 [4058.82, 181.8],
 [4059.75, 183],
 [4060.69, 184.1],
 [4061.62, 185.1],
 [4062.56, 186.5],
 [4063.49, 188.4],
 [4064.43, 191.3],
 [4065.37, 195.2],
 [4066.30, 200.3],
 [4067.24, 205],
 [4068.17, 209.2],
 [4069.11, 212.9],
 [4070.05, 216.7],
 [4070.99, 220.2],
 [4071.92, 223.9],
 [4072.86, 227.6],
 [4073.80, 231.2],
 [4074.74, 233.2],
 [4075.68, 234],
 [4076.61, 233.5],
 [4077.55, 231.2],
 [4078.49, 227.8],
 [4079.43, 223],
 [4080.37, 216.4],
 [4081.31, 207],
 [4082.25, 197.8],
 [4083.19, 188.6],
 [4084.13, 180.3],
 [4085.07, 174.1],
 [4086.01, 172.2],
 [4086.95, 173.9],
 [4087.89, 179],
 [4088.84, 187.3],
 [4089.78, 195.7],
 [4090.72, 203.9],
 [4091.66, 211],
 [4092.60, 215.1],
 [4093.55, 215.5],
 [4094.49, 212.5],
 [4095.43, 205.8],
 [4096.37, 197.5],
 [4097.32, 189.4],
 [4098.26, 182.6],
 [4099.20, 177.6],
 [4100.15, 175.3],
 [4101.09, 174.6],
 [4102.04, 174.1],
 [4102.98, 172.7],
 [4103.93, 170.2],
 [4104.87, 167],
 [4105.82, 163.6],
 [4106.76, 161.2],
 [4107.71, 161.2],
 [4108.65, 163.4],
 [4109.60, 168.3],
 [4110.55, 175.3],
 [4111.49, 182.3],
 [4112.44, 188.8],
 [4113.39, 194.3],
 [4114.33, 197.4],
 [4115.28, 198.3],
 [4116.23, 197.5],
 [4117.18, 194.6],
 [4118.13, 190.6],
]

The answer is 1.28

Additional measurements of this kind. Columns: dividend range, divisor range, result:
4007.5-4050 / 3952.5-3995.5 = 1.34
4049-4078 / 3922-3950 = 1.50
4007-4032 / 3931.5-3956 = 1.41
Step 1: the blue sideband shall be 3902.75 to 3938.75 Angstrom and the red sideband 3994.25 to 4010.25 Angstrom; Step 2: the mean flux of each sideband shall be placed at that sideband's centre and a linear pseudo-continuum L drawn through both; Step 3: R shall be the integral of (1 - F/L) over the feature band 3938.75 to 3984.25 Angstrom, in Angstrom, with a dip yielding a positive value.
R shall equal 7.5 Angstrom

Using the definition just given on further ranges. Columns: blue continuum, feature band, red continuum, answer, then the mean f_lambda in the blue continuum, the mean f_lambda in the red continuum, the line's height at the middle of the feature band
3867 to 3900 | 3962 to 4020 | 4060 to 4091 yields 7.5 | 180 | 204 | 194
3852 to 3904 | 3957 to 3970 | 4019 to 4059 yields 3.3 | 176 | 202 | 190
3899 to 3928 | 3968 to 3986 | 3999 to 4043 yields 4.8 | 187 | 200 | 194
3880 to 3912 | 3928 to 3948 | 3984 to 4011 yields 5.2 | 183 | 185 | 184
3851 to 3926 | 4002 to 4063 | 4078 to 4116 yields -4.1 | 179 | 188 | 185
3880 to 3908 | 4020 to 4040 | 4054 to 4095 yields -1.3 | 179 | 202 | 196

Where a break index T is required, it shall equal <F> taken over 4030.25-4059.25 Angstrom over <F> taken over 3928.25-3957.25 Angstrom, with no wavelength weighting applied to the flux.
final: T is 1.39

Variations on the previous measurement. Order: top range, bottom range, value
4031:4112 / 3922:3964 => 1.33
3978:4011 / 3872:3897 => 1.03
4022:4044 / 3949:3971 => 1.38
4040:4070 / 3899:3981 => 1.24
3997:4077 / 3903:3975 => 1.27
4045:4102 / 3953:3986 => 1.37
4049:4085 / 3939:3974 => 1.36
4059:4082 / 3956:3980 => 1.51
